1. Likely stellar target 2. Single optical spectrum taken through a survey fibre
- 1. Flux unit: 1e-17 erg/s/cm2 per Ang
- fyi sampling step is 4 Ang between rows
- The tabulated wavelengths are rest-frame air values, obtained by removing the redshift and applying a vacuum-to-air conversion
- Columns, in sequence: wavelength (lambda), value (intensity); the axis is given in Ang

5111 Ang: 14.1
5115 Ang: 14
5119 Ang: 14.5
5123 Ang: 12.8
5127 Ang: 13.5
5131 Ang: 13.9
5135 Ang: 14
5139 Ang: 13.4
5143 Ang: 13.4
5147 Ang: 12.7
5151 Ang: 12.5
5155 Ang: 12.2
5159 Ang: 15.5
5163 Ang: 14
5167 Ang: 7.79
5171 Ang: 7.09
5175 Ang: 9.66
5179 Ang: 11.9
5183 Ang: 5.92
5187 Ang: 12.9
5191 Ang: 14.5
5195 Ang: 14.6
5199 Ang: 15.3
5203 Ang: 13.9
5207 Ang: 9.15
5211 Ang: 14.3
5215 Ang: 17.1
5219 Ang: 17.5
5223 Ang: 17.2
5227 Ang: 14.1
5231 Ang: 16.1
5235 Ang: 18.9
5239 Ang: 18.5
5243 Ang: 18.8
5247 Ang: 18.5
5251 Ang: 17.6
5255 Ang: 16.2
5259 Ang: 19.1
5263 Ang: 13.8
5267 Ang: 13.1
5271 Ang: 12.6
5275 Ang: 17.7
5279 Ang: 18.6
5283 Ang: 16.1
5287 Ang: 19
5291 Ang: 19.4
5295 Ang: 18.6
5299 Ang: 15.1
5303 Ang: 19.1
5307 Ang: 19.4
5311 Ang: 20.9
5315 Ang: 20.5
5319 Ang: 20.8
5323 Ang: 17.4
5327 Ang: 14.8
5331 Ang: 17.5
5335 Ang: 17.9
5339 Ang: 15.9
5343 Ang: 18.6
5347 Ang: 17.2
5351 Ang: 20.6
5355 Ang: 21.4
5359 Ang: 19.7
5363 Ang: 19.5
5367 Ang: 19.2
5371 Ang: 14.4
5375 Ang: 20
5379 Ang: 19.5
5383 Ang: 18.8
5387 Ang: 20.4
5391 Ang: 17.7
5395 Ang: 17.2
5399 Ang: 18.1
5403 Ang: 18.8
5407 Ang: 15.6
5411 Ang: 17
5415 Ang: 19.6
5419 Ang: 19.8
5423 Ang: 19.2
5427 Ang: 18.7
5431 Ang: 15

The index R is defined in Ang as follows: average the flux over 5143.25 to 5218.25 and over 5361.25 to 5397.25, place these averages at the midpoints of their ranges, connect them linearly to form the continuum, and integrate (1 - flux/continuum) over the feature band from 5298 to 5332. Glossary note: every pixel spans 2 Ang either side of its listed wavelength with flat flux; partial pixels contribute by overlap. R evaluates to -4.1 Ang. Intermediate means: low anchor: 12.4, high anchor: 18.5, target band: 18.5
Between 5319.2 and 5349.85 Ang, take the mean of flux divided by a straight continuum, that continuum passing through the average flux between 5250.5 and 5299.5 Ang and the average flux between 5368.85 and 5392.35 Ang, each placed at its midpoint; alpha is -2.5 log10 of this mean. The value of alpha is 0.02 mag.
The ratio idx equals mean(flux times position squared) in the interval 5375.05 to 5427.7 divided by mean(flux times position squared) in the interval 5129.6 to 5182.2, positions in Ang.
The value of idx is 1.70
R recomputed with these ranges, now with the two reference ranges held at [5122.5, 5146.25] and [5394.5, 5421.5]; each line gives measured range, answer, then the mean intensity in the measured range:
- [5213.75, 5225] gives -1.8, 17.3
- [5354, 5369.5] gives -2.1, 19.7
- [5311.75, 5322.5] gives -2.4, 20.2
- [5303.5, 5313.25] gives -2.1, 20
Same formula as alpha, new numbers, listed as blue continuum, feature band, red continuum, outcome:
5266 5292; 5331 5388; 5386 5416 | -0.07 mag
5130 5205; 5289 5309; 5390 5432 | -0.19 mag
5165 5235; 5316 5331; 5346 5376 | -0.01 mag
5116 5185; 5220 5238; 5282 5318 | -0.08 mag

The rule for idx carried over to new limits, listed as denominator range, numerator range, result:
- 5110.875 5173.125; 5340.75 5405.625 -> 1.60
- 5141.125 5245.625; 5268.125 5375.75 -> 1.39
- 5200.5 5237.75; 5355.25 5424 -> 1.28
